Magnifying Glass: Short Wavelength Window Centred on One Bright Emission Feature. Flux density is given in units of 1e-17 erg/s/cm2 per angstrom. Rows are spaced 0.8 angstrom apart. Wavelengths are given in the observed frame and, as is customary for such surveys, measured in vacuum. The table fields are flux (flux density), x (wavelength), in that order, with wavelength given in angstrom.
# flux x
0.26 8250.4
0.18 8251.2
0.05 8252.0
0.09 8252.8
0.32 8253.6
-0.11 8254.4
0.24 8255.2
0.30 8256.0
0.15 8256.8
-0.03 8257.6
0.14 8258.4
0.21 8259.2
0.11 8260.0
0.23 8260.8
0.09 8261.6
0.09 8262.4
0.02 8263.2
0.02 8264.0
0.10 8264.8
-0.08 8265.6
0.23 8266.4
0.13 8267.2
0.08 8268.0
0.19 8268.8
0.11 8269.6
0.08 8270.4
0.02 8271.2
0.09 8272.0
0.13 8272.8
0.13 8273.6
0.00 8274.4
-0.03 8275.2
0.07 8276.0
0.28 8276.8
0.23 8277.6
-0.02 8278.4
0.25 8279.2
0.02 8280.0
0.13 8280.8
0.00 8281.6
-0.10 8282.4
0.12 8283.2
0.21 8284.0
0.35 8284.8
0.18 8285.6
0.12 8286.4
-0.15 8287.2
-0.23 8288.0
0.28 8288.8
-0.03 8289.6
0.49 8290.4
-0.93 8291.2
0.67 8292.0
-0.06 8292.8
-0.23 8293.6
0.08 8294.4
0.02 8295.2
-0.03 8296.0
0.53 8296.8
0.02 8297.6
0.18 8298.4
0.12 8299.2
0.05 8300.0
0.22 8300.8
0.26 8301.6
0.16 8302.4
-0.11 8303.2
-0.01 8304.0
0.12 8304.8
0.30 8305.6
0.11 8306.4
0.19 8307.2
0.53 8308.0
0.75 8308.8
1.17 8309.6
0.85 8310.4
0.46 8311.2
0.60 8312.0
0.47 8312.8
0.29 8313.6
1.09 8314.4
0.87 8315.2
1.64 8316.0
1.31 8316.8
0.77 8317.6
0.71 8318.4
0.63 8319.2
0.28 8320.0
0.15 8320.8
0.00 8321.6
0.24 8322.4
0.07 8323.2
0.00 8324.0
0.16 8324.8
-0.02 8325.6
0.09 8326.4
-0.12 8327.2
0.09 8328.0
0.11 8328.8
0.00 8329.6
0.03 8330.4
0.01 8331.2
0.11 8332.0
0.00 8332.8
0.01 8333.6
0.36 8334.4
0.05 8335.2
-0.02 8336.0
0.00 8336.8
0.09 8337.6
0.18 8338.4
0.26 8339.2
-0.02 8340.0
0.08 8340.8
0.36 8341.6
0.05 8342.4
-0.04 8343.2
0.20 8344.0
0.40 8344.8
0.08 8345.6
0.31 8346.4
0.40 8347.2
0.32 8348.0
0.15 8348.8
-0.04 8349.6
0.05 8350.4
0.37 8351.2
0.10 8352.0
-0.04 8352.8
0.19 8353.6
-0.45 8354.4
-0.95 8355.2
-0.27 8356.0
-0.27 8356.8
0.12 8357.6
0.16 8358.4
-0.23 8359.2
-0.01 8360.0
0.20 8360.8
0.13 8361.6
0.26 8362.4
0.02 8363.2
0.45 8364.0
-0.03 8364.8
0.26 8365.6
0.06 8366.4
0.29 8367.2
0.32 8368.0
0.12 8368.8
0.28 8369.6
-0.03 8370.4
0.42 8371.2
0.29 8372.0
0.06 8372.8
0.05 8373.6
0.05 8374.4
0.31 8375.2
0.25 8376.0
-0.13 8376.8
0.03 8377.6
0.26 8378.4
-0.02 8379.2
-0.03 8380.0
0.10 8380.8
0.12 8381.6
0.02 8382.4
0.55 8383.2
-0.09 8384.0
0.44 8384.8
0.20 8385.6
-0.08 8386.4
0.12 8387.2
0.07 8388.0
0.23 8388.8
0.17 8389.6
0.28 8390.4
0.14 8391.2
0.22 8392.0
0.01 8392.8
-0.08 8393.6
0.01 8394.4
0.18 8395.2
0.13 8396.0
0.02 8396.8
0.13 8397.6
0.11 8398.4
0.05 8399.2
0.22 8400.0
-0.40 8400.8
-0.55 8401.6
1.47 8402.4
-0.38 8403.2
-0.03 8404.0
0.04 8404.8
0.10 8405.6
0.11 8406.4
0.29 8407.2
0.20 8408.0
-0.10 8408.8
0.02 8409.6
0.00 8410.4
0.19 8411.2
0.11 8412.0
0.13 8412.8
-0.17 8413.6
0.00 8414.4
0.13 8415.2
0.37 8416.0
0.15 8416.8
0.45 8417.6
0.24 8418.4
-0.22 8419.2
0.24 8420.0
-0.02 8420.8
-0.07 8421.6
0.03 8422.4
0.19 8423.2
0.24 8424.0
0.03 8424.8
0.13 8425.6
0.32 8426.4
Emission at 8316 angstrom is [O II]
